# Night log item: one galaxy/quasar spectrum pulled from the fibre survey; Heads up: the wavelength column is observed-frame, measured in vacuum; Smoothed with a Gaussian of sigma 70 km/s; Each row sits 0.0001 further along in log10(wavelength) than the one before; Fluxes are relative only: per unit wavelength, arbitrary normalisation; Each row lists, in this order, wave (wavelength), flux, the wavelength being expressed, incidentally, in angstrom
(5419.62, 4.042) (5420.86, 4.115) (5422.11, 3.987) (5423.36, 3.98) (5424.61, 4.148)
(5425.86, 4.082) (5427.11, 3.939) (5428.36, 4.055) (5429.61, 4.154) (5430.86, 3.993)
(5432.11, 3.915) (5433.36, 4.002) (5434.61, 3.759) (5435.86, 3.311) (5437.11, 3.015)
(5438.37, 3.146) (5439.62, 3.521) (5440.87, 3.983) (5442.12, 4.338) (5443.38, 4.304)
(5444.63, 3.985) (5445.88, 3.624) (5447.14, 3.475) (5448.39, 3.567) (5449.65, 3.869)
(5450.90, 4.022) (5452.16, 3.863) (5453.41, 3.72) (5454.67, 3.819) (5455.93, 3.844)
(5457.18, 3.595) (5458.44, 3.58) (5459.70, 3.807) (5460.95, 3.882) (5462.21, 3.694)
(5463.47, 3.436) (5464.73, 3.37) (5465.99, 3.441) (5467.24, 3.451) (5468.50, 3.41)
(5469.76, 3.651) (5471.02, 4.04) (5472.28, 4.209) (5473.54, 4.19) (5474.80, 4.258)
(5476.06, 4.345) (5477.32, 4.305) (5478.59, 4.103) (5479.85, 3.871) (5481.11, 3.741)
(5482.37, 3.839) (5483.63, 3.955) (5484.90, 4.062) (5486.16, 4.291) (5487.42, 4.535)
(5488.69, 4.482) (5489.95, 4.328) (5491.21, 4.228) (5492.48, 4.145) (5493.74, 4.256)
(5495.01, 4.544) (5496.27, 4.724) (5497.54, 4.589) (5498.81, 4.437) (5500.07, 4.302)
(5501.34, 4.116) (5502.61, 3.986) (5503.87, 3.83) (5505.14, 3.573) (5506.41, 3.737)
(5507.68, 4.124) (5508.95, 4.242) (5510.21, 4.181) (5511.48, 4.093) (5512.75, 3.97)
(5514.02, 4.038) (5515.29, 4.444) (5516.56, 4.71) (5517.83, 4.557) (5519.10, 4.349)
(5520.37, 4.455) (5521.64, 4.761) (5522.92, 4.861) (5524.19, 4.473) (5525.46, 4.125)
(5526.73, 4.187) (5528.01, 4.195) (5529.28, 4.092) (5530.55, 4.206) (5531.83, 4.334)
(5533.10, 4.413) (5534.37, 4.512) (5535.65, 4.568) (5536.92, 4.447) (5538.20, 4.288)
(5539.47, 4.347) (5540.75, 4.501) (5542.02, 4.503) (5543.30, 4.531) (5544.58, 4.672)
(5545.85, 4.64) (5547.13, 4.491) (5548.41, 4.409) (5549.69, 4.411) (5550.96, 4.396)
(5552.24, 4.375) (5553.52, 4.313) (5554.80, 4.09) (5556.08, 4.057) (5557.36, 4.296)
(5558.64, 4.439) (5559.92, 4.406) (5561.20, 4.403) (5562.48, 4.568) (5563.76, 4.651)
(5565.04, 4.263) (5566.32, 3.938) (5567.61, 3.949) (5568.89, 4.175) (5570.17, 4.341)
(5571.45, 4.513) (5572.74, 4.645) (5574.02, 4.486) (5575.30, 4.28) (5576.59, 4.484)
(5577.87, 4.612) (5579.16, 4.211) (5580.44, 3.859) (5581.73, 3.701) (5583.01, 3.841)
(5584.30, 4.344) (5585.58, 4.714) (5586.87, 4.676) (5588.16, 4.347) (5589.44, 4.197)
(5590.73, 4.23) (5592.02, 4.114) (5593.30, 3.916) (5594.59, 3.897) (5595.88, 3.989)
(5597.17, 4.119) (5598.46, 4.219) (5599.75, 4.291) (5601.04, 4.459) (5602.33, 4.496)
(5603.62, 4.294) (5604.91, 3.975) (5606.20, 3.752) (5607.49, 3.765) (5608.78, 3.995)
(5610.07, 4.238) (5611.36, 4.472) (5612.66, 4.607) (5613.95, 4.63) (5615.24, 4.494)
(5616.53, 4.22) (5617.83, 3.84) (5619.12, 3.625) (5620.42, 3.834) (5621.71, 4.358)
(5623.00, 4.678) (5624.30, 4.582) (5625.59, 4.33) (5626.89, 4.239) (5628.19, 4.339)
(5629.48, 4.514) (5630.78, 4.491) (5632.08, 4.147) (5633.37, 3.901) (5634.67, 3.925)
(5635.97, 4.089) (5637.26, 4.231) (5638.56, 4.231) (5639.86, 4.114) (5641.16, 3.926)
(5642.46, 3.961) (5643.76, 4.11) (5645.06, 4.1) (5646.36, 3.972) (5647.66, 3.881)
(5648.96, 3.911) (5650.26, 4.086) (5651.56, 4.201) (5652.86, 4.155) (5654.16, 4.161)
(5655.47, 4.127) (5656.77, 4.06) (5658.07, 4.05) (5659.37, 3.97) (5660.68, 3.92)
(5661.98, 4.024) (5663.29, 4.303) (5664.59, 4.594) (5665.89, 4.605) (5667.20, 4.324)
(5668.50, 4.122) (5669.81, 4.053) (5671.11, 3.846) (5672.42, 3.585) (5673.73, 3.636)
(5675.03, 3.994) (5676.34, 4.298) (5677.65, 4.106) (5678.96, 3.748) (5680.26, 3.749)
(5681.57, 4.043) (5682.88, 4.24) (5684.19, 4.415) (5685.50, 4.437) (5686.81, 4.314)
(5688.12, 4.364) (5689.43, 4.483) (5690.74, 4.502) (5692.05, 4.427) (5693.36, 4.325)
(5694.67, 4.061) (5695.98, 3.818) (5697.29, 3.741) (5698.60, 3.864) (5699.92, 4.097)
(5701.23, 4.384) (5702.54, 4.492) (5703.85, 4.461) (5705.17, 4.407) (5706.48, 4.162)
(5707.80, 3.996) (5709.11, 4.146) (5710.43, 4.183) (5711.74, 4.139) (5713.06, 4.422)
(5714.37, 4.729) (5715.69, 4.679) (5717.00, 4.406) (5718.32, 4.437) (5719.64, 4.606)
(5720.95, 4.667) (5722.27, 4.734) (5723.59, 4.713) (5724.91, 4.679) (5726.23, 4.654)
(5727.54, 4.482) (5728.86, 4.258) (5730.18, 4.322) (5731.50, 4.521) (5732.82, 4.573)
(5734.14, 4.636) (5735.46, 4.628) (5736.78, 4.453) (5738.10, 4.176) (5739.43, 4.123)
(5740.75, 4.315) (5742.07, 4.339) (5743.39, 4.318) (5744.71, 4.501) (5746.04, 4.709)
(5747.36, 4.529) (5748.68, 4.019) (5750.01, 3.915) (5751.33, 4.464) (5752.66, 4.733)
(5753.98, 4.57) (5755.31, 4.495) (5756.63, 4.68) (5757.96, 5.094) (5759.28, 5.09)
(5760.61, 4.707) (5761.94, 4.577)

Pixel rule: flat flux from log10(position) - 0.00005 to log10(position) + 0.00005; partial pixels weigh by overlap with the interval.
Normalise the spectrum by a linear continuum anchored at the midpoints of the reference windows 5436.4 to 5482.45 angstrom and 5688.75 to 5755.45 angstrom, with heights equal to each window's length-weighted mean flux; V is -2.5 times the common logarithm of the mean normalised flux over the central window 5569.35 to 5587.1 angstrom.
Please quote -0.07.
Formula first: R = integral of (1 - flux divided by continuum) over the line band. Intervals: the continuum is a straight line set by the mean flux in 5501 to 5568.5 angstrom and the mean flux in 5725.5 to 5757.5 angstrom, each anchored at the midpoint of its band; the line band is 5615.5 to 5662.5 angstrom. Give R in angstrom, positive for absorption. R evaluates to 2.7 angstrom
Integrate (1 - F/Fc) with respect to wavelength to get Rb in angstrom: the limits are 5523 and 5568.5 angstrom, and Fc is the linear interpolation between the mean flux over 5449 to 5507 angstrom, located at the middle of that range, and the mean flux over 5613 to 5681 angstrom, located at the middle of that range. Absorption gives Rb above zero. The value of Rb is -3.6 angstrom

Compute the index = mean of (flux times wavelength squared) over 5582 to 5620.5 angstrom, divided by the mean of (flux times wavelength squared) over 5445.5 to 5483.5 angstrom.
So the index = 1.16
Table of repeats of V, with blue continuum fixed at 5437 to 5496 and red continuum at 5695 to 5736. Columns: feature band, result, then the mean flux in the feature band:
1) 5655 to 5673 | 0.04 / 4.12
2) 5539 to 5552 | -0.11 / 4.49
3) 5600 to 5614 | -0.01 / 4.23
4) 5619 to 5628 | -0.02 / 4.27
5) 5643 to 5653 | 0.05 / 4.05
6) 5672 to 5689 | 0.06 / 4.08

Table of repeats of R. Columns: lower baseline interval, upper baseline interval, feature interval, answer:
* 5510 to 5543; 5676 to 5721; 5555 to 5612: 1.3 angstrom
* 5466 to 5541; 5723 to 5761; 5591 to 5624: 1.3 angstrom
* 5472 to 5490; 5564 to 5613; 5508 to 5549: -2.0 angstrom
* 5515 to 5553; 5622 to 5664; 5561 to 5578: -0.1 angstrom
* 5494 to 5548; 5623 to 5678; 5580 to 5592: 0.1 angstrom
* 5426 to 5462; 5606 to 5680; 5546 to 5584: -2.9 angstrom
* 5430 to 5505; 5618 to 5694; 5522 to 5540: -1.6 angstrom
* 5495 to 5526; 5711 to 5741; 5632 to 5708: 5.4 angstrom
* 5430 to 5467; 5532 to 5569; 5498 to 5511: 0.1 angstrom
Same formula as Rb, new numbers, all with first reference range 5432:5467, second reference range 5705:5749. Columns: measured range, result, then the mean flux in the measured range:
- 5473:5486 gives -1.0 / 4.07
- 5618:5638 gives -0.2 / 4.21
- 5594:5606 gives -0.2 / 4.18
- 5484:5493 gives -1.1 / 4.29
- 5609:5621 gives -0.2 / 4.21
